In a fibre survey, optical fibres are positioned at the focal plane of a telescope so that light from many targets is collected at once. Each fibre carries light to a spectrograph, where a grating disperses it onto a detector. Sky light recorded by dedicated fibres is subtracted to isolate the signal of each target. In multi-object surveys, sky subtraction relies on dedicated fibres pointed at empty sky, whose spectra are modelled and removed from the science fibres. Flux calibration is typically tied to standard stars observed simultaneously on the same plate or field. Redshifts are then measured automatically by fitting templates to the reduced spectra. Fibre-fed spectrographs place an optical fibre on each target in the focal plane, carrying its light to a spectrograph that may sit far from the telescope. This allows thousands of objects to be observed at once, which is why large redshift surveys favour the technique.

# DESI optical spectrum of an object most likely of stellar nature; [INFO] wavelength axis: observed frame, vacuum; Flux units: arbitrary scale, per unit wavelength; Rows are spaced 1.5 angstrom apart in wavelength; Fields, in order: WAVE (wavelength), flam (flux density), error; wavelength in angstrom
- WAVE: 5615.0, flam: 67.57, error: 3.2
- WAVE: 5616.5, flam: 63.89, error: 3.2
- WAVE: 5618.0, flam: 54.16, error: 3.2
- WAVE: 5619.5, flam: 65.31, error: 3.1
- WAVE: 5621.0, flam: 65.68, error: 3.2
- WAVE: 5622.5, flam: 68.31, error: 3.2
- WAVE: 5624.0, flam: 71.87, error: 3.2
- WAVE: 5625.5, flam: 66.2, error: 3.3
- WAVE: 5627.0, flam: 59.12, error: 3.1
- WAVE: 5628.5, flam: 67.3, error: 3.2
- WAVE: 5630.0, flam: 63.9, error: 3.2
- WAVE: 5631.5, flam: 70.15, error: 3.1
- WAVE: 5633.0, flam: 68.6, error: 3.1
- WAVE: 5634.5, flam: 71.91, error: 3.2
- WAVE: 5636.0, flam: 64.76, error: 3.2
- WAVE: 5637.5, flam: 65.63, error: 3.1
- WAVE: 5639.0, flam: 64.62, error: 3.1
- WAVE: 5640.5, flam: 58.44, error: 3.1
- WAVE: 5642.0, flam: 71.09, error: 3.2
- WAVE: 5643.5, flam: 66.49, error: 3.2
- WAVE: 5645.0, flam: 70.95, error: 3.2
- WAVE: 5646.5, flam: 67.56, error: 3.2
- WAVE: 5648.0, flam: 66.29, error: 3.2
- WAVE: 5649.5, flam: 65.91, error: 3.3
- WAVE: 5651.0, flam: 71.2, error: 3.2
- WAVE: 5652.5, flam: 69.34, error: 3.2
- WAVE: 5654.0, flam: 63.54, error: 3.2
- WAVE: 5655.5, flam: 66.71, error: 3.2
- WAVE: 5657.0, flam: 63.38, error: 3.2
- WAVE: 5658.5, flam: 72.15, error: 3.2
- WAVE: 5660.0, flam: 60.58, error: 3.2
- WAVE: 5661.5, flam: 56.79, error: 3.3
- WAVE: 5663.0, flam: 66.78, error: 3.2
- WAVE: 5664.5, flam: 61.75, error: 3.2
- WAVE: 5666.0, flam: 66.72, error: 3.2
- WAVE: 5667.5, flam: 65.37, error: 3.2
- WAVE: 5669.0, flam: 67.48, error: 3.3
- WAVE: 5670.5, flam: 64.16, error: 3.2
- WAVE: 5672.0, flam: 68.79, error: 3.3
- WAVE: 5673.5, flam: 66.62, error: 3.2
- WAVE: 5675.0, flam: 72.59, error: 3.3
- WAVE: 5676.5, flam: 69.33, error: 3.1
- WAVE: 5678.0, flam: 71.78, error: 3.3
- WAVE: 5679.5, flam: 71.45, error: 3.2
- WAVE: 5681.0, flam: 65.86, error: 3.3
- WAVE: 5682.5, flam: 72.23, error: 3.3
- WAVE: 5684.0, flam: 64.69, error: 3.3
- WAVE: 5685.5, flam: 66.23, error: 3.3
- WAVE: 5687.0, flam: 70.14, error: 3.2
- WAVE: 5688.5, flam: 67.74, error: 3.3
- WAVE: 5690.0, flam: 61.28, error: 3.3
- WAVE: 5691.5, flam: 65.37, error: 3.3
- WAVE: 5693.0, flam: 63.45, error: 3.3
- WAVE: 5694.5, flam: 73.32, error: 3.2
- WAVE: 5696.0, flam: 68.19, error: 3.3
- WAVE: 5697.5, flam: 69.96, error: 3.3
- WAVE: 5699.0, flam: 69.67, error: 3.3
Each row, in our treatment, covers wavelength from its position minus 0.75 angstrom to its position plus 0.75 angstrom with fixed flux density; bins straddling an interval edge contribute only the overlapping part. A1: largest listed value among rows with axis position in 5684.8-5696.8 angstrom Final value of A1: 73.32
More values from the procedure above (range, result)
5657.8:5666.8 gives 72.15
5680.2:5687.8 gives 72.23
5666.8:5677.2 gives 72.59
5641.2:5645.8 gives 71.09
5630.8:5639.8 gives 71.91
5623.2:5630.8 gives 71.87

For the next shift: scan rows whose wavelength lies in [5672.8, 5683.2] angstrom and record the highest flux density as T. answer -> 72.59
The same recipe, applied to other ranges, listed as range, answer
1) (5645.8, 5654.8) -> 71.2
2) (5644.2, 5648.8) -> 70.95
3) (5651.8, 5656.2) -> 69.34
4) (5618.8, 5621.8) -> 65.68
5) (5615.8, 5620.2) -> 65.31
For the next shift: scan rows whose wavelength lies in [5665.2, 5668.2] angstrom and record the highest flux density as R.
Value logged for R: 66.72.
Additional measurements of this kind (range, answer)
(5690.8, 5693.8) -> 65.37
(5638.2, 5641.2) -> 64.62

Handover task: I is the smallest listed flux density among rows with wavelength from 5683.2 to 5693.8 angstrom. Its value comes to 61.28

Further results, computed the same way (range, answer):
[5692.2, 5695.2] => 63.45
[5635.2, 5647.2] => 58.44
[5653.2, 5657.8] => 63.38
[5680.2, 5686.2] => 64.69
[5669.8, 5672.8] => 64.16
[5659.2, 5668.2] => 56.79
